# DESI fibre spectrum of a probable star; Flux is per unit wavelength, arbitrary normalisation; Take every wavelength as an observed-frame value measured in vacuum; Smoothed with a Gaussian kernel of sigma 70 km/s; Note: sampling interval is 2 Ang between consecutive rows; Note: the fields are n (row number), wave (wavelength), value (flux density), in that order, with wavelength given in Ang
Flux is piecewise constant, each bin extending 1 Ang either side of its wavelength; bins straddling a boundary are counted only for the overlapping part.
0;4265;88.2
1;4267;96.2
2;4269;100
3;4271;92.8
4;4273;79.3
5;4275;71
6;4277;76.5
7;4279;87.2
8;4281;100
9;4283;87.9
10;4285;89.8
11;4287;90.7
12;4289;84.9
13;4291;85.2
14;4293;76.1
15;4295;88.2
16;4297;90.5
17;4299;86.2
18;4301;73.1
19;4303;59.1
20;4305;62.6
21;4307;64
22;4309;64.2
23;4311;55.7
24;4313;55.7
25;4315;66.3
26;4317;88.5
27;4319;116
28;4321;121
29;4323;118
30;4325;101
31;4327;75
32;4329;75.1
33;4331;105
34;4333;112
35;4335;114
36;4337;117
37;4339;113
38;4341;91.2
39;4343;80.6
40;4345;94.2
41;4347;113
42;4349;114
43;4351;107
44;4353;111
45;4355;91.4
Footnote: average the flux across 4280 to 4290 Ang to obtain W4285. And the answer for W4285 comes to 90.7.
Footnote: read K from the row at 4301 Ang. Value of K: 73.1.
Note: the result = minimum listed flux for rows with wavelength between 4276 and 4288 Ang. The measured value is 76.5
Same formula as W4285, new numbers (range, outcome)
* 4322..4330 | 92.3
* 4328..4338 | 105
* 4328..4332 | 90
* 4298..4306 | 70.2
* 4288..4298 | 85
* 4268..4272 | 96.4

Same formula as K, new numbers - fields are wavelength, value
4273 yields 79.3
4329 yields 75.1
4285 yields 89.8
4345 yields 94.2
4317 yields 88.5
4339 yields 113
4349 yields 114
